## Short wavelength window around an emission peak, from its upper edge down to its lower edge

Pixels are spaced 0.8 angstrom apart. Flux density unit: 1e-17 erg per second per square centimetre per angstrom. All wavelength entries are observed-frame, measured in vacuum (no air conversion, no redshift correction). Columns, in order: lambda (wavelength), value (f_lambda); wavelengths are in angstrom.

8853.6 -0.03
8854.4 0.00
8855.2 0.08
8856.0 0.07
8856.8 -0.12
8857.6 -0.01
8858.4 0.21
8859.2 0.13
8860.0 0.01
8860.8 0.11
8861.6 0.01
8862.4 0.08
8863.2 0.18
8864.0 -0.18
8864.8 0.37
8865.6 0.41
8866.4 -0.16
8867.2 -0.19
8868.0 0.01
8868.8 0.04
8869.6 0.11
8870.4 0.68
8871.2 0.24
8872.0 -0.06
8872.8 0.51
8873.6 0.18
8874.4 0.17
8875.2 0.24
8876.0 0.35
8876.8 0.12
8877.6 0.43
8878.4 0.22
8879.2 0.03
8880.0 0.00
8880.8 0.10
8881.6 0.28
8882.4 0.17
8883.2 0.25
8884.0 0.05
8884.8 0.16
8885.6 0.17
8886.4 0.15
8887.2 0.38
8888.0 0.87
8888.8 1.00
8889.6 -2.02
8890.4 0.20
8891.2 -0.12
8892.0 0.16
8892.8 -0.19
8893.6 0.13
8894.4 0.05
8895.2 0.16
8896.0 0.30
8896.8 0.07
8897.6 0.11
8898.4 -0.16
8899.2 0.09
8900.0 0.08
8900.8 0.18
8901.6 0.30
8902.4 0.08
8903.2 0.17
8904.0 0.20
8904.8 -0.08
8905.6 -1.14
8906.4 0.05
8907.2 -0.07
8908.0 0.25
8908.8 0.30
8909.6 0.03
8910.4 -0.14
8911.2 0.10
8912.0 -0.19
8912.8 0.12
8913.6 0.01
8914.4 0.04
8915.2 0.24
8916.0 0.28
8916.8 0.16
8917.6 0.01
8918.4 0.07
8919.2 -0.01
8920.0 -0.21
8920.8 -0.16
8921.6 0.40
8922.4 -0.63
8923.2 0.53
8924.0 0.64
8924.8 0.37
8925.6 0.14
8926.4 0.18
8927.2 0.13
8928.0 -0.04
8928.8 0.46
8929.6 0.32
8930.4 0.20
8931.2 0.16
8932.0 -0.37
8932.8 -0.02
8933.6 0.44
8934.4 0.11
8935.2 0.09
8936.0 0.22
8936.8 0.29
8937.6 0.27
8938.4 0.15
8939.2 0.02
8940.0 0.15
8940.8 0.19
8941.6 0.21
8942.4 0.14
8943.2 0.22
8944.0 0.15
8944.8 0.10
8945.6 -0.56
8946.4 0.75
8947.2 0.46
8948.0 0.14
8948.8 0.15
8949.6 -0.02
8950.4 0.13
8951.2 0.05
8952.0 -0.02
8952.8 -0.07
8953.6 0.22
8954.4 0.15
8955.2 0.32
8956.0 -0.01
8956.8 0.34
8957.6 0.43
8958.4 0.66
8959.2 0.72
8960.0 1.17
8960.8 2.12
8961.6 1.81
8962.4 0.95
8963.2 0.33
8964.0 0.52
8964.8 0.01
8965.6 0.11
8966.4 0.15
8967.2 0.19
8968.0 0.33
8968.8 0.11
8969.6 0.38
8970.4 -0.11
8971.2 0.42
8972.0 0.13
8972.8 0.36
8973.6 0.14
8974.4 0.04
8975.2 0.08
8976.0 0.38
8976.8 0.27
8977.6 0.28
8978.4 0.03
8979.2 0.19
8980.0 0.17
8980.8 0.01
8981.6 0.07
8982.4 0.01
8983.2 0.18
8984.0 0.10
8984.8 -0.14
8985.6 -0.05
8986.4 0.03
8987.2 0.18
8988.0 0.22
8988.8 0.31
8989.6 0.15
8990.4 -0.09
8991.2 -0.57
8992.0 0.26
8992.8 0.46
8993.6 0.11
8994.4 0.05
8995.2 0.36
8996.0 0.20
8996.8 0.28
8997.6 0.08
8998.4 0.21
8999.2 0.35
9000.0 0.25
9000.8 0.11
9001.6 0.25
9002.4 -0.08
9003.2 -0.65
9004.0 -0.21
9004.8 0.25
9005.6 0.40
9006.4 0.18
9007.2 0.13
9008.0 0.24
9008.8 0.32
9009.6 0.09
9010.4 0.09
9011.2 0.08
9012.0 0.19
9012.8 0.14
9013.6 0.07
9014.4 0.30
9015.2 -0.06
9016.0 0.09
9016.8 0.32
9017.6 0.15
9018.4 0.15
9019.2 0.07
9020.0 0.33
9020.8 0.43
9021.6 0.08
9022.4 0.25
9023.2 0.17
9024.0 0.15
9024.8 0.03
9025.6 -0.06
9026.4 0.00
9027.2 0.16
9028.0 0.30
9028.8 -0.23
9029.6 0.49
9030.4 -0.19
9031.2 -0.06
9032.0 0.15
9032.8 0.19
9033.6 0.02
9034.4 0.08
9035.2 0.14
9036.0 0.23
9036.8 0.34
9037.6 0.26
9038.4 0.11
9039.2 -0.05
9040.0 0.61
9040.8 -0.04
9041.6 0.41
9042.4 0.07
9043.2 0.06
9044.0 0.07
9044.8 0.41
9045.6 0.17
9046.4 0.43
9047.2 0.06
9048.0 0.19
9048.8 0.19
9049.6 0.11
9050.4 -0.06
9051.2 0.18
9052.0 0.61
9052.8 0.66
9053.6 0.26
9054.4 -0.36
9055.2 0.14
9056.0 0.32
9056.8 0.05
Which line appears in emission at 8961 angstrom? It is H-gamma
